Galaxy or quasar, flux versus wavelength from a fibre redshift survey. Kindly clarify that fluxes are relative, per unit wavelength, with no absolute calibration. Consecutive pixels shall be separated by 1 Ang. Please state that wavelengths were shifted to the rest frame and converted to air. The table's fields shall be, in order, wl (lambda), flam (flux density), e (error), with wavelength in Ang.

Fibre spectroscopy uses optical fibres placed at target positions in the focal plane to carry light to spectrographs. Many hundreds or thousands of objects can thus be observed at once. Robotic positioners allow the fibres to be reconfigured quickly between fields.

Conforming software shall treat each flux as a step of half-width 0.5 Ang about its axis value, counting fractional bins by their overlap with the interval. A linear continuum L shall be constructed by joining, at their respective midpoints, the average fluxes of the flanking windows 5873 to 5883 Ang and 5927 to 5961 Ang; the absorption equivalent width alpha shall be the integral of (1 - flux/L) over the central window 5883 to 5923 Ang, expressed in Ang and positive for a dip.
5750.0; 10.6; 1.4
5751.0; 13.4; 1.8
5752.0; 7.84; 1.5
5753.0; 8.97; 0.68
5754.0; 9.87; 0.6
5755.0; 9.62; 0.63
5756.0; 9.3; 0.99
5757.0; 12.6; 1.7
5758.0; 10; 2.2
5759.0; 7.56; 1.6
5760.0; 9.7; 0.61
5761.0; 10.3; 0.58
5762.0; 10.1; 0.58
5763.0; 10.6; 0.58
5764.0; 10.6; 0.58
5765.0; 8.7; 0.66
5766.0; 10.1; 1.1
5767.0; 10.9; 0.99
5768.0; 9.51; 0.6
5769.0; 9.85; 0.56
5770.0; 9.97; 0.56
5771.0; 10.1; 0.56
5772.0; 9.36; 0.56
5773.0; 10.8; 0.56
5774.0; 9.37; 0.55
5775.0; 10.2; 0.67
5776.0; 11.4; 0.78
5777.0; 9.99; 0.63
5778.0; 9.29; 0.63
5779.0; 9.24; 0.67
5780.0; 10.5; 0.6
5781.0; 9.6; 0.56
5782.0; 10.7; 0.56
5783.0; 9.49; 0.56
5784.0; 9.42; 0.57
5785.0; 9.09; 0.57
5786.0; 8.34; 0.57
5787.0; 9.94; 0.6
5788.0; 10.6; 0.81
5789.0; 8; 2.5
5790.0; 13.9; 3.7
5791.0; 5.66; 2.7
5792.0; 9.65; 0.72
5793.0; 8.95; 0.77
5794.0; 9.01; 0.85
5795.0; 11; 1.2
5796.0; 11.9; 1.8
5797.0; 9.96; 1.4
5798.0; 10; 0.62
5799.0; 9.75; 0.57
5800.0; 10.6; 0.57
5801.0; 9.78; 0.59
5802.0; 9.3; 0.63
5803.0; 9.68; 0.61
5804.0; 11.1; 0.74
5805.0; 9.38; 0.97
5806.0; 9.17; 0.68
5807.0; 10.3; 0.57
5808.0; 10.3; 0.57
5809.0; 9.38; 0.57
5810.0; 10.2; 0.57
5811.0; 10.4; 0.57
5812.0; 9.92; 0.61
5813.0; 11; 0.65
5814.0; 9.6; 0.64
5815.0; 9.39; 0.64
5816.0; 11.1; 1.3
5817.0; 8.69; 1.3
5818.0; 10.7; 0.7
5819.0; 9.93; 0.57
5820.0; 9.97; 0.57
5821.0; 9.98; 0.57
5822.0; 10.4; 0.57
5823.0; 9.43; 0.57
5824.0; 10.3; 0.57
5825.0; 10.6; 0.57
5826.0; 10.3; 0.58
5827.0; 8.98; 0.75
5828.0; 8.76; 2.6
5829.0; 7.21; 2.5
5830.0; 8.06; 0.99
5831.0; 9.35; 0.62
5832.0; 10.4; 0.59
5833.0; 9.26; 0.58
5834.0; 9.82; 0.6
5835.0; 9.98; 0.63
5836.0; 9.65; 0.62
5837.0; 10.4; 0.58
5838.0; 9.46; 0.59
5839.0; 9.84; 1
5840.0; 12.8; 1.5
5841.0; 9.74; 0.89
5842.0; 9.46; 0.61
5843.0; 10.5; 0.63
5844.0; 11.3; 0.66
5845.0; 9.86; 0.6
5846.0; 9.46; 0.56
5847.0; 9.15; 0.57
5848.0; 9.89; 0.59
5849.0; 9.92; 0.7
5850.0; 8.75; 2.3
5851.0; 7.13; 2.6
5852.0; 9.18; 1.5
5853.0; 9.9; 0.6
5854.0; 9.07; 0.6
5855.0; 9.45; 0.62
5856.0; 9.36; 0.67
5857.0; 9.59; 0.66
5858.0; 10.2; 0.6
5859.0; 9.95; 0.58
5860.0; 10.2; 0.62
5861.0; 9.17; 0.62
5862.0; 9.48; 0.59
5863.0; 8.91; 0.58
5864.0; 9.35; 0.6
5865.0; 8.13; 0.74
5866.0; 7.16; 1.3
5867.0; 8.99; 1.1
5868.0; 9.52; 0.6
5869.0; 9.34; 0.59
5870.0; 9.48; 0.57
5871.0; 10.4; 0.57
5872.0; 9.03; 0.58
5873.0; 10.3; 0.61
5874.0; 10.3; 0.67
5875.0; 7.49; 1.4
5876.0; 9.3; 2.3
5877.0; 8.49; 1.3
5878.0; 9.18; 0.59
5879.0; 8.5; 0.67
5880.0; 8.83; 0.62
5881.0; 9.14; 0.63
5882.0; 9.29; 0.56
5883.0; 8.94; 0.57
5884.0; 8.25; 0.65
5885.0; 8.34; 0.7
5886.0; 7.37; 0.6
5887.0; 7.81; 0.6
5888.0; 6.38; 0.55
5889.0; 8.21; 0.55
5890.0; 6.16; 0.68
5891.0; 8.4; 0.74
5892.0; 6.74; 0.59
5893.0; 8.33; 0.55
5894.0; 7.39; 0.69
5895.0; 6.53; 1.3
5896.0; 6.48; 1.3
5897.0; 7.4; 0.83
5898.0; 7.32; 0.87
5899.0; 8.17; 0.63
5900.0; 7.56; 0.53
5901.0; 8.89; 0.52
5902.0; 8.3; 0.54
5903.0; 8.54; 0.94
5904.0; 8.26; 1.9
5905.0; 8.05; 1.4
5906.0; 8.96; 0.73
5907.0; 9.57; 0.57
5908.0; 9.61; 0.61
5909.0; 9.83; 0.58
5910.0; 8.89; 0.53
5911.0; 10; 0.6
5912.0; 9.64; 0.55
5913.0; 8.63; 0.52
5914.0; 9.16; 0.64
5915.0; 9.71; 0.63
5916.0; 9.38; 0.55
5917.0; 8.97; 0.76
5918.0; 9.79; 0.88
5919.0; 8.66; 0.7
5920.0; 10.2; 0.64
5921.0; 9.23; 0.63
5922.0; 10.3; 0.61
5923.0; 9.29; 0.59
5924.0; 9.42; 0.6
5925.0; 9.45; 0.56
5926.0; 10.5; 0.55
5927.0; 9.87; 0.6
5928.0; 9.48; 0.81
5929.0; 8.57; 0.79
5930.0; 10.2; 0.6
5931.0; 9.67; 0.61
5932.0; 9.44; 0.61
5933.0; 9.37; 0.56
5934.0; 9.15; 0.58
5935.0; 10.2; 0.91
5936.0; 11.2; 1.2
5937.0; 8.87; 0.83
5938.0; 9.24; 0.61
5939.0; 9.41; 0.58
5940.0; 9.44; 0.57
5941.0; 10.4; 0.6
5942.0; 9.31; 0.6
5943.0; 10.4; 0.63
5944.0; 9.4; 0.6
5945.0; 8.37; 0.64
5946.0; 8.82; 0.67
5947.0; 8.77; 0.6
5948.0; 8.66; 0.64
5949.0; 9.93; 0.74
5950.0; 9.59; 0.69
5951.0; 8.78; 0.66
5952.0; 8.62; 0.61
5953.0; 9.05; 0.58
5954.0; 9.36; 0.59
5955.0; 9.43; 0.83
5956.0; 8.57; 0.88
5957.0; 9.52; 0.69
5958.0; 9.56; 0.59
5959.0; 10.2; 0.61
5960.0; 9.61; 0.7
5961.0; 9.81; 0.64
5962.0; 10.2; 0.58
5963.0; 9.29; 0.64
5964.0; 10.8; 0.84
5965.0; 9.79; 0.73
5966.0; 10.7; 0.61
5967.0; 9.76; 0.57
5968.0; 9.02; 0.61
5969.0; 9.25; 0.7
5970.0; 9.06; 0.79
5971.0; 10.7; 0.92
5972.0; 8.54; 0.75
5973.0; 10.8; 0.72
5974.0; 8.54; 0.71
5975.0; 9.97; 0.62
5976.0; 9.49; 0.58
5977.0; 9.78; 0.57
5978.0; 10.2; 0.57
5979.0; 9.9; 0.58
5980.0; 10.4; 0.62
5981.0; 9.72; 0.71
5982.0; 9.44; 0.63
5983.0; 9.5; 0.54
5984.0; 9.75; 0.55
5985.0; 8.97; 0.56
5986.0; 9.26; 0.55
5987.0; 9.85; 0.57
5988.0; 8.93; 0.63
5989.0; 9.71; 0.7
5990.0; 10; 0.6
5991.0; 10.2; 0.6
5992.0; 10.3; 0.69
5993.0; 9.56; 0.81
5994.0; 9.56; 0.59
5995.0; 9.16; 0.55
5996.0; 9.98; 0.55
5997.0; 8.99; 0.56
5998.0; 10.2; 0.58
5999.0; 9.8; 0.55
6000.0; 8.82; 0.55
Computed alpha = 3.11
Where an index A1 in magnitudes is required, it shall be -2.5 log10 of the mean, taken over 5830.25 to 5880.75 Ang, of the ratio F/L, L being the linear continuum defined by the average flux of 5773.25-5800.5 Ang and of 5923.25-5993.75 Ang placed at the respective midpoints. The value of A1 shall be 0.03 mag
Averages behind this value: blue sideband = 9.84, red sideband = 9.58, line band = 9.48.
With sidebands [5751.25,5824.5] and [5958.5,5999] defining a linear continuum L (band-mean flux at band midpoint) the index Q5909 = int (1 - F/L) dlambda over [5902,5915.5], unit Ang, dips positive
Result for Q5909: 0.9 Ang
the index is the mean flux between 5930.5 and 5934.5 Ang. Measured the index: 9.41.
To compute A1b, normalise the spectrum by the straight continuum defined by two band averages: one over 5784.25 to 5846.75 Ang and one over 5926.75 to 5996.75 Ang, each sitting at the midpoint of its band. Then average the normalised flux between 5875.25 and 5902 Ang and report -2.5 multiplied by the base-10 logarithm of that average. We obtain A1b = 0.21 mag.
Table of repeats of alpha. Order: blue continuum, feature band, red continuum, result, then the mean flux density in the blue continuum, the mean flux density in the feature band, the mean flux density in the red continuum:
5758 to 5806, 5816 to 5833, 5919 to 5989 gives 0.3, 9.84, 9.6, 9.56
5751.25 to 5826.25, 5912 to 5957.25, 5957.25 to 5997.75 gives 1.5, 9.91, 9.42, 9.71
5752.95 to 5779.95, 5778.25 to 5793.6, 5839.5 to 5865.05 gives 0.5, 9.95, 9.53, 9.64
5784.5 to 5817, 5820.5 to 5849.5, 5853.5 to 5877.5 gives -0.8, 9.87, 9.8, 9.28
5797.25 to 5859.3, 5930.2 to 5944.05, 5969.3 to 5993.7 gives 0.0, 9.78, 9.7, 9.69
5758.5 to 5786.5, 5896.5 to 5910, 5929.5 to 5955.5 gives 1.4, 9.81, 8.51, 9.43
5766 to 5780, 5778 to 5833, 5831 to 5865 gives 0.6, 10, 9.78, 9.69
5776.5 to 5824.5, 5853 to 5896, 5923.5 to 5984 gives 4.5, 9.87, 8.71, 9.58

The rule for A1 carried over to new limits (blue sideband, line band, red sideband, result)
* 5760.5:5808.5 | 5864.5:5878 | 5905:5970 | 0.07 mag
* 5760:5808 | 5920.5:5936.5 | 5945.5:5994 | -0.01 mag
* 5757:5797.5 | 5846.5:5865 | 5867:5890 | -0.04 mag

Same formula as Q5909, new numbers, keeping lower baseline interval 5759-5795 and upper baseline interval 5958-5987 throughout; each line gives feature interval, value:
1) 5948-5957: 0.5 Ang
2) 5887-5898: 2.8 Ang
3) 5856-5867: 0.6 Ang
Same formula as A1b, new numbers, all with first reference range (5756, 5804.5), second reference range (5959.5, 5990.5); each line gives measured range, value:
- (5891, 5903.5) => 0.265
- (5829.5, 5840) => 0.009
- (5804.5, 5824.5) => -0.011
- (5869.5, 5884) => 0.074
